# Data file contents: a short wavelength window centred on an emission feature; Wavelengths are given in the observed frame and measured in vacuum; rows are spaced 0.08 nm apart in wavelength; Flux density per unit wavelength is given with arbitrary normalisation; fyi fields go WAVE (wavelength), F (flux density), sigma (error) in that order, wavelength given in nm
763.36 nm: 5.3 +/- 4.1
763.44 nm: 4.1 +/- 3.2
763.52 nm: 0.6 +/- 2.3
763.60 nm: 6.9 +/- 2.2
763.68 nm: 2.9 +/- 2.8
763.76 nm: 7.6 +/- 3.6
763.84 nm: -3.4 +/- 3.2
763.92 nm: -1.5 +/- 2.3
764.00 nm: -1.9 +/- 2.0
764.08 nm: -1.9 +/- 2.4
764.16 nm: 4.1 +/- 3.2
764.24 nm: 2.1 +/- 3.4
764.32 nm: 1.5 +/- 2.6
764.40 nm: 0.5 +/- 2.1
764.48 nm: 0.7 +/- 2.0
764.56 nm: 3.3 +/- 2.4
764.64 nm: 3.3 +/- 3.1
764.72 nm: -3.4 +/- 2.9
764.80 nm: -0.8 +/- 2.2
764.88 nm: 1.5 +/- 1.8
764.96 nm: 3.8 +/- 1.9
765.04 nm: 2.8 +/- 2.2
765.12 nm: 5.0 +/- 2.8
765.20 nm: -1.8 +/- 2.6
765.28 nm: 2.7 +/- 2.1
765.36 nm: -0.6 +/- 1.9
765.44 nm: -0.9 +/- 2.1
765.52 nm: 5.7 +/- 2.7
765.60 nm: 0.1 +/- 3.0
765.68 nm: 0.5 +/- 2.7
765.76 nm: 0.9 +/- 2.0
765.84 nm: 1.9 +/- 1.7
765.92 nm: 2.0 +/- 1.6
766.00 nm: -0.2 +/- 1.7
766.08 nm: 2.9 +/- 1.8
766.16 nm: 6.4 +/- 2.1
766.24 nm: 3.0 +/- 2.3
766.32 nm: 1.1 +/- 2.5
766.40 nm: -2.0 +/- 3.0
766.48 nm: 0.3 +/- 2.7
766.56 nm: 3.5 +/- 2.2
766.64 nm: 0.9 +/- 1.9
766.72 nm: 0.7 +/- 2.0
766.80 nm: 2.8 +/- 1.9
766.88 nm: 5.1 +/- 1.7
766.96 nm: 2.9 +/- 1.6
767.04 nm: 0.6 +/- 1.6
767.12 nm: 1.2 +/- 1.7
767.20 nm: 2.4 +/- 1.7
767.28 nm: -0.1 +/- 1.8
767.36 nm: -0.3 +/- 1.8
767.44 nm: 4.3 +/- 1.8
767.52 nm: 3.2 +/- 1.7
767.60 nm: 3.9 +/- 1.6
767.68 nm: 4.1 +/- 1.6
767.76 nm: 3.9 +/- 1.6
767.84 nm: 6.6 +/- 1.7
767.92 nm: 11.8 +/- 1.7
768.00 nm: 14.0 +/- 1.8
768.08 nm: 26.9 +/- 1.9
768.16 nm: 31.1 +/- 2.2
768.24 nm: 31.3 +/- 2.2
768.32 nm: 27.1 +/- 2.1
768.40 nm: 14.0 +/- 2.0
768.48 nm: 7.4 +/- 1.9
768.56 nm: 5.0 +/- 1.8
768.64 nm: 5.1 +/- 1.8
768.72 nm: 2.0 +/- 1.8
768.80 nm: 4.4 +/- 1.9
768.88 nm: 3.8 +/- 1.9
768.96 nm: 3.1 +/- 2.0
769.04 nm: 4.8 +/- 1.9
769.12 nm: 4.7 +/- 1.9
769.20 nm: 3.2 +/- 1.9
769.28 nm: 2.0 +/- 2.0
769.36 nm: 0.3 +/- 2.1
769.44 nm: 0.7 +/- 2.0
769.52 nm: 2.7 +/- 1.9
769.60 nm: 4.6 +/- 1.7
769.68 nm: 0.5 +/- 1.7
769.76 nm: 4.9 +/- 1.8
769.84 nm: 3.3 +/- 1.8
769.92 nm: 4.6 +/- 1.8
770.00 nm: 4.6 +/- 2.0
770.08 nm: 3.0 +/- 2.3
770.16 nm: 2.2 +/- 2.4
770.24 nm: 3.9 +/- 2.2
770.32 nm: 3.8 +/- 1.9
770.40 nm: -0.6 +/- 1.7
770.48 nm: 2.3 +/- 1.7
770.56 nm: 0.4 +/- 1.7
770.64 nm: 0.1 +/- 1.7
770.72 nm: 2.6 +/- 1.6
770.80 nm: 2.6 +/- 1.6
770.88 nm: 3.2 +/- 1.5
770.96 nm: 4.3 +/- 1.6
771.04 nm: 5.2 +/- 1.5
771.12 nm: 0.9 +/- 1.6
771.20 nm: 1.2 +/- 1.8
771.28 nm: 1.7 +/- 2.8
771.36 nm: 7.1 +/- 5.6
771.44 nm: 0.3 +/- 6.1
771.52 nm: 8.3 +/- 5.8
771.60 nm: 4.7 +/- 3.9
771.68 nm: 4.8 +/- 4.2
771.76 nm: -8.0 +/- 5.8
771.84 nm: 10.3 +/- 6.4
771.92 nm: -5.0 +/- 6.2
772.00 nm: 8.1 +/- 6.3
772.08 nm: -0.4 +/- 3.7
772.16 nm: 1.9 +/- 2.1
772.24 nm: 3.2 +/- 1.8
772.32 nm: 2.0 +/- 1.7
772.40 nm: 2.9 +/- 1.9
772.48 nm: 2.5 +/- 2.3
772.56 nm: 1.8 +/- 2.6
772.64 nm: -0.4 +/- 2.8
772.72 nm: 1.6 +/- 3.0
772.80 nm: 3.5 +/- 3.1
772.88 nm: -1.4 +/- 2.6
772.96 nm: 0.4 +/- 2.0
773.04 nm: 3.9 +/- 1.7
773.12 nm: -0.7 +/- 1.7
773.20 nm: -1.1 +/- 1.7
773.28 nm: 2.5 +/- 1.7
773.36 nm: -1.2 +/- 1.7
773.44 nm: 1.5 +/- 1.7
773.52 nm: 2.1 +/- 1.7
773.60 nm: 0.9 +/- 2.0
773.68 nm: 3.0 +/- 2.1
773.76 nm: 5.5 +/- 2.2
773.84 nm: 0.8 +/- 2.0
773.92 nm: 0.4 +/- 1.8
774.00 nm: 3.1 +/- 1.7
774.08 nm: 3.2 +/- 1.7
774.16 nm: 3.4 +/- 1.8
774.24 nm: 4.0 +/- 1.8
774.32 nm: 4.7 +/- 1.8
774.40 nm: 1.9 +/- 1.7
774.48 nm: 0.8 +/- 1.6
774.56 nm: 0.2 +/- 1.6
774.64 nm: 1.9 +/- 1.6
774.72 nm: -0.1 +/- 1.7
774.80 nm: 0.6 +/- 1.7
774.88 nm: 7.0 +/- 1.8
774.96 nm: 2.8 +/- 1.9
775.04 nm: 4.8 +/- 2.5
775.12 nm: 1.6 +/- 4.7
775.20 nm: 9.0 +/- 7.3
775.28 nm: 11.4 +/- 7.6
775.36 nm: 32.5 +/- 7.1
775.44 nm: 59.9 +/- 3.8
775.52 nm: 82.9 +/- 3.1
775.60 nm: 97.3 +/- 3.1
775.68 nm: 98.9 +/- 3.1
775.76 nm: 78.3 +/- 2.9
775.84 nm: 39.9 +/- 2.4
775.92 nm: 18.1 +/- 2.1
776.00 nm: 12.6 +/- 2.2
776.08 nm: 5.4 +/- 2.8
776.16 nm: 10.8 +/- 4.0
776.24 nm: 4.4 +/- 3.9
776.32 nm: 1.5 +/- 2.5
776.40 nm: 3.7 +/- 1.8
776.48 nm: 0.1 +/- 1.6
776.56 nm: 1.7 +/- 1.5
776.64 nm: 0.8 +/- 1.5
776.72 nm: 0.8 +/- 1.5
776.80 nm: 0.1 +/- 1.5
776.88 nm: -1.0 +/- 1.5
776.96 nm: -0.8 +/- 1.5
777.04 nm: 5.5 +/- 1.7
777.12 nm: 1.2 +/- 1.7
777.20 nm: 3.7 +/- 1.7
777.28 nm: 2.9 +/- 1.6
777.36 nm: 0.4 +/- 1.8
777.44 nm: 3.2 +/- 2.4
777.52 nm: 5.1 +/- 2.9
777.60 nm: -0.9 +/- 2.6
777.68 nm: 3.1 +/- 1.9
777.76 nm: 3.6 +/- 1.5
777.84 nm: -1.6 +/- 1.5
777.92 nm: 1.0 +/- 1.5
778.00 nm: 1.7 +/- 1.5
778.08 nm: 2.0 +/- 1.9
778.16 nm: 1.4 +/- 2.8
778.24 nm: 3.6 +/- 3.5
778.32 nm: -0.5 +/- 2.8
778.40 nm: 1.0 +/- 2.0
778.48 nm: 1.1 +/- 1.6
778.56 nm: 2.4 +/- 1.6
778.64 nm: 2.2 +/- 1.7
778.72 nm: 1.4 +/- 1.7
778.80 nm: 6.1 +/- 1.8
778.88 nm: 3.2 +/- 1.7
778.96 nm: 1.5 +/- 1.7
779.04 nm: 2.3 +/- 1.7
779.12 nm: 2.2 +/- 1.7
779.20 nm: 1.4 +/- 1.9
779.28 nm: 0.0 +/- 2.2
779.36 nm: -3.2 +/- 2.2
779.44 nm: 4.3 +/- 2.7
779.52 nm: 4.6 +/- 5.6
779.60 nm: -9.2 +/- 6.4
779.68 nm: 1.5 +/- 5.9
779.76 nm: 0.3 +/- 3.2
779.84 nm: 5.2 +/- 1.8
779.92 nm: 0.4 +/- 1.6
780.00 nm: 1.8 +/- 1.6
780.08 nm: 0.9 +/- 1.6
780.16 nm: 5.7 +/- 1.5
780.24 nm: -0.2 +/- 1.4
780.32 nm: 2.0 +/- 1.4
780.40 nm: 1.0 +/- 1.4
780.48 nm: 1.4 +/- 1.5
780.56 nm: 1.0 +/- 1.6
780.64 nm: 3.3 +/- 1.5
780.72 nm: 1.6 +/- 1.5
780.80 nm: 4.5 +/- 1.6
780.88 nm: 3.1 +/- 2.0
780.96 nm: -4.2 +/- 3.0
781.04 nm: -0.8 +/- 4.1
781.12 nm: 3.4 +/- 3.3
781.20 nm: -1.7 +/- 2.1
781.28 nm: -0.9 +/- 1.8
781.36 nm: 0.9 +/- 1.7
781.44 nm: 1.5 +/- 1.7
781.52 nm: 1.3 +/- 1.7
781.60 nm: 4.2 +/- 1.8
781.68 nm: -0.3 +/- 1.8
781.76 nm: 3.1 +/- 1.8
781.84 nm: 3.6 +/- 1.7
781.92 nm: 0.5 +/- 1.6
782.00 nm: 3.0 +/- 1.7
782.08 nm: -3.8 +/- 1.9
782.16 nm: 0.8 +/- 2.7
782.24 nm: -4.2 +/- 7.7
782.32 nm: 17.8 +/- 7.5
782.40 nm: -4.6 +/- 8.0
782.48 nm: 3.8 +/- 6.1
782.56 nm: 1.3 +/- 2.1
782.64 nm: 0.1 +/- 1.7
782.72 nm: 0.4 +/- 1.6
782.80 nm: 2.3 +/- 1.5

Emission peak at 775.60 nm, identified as [O III] 5007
